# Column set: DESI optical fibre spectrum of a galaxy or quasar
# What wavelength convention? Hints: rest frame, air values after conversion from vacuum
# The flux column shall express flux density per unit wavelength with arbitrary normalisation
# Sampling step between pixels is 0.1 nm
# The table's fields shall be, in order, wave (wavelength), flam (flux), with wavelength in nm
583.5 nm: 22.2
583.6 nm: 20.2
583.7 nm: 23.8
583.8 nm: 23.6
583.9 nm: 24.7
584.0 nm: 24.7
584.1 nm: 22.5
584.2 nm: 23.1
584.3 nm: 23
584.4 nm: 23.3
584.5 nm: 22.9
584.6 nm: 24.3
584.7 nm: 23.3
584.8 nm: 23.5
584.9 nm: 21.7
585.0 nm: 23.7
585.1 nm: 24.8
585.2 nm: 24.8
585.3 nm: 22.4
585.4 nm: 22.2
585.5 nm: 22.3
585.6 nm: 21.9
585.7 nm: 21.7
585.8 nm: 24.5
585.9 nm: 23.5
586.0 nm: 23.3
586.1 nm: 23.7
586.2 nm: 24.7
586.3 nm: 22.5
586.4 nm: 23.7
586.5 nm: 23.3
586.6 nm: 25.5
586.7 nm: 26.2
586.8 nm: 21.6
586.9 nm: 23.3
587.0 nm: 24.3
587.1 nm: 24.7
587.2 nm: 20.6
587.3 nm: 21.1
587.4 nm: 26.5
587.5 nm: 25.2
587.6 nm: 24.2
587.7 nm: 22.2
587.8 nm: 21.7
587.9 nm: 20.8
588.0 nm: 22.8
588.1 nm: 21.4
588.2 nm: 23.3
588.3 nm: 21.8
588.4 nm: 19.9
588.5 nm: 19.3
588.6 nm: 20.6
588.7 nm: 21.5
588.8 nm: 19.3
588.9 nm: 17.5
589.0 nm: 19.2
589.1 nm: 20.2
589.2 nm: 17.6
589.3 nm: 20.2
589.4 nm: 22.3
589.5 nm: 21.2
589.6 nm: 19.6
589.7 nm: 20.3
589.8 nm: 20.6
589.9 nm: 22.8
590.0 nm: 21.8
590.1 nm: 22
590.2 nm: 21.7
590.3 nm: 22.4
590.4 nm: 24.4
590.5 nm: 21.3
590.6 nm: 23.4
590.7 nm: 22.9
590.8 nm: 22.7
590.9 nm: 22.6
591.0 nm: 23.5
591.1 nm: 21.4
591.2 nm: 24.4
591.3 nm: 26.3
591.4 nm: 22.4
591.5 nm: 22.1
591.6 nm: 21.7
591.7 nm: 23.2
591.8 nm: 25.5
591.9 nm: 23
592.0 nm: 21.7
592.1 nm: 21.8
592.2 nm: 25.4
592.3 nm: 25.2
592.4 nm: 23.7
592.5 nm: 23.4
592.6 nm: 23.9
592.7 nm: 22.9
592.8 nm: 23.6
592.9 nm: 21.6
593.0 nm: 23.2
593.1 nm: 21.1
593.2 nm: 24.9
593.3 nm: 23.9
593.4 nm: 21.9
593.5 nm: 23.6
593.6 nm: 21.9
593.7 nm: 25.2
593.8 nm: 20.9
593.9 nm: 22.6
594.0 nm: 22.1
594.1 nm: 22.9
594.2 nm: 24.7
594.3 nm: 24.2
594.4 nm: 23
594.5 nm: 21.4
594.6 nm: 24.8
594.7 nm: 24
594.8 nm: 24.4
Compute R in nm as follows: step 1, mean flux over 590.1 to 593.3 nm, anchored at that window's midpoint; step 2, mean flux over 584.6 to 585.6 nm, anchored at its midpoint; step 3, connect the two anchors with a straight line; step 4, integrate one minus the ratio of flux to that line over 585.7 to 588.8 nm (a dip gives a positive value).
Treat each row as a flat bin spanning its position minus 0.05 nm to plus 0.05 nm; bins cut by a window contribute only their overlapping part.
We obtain 0.04 nm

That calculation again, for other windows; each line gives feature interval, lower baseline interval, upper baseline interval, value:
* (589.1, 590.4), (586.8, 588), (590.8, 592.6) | 0.117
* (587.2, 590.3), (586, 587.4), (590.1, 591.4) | 0.267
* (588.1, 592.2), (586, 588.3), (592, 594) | 0.253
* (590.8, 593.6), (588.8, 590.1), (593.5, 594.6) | -0.168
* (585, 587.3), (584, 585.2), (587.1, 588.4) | -0.038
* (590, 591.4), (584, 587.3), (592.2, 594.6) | 0.019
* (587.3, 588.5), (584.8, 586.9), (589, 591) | 0.000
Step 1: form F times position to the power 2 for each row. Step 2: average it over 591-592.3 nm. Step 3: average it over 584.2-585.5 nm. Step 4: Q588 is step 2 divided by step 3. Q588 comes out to 1.03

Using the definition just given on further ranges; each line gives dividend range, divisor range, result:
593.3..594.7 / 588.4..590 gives 1.16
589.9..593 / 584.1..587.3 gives 1.01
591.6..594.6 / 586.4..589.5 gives 1.08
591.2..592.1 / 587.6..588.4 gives 1.07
